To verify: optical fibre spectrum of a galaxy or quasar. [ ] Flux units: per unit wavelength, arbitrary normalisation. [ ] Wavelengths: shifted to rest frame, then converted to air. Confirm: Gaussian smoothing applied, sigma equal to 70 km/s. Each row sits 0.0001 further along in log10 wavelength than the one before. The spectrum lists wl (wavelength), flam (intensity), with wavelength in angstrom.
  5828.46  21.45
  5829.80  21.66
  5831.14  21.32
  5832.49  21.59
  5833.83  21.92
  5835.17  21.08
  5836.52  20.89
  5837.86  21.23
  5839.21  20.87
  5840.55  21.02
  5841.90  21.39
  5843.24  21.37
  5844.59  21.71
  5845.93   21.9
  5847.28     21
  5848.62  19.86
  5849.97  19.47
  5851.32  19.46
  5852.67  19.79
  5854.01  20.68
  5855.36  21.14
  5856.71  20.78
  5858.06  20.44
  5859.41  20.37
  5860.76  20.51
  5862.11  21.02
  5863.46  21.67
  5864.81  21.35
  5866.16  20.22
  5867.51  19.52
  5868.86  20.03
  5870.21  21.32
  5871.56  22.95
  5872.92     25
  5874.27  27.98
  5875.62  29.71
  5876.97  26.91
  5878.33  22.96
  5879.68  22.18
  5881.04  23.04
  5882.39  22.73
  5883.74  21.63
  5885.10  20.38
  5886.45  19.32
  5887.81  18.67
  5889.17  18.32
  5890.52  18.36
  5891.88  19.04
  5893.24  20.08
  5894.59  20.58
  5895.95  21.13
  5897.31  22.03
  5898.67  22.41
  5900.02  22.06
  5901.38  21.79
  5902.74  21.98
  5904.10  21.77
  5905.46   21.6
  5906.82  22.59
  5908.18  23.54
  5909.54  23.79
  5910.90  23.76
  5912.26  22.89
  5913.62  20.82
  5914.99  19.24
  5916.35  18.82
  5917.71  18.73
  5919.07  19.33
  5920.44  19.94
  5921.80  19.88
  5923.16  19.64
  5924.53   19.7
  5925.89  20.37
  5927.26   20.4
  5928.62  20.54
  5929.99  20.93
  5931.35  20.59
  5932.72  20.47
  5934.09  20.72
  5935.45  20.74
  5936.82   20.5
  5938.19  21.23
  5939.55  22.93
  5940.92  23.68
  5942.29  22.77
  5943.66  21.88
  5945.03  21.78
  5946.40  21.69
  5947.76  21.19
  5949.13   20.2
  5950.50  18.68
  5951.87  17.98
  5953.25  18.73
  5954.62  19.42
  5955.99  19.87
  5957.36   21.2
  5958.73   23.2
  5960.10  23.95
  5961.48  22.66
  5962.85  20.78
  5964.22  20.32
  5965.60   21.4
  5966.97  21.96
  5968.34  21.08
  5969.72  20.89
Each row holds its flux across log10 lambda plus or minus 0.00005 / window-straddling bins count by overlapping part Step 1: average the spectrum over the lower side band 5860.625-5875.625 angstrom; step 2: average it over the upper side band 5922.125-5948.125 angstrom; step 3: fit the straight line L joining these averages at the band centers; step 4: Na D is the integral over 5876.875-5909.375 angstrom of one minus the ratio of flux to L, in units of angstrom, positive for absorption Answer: 0.7 angstrom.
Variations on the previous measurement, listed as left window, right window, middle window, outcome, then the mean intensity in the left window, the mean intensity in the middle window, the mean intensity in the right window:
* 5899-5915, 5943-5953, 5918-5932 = 0.9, 22.3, 20.1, 20.4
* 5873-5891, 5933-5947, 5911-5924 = 1.2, 22.6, 20.1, 21.7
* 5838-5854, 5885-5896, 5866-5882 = -3.0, 20.7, 23.6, 19.4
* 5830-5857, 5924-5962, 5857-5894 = -1.3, 20.9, 21.7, 21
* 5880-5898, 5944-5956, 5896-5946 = -2.6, 20.4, 21.3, 20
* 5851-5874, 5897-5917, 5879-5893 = 0.8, 21.1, 20.4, 21.9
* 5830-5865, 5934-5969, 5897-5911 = -0.9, 20.9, 22.5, 21.2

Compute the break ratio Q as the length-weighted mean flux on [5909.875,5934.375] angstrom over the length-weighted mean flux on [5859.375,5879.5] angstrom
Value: 0.89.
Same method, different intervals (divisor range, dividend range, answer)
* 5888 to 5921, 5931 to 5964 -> 1.01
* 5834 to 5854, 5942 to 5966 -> 1.01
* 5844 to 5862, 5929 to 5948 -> 1.05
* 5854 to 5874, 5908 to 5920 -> 0.99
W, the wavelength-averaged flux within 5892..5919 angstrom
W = 21.5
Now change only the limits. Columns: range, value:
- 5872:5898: 22.1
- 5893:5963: 21.1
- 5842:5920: 21.4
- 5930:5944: 21.5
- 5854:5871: 20.7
